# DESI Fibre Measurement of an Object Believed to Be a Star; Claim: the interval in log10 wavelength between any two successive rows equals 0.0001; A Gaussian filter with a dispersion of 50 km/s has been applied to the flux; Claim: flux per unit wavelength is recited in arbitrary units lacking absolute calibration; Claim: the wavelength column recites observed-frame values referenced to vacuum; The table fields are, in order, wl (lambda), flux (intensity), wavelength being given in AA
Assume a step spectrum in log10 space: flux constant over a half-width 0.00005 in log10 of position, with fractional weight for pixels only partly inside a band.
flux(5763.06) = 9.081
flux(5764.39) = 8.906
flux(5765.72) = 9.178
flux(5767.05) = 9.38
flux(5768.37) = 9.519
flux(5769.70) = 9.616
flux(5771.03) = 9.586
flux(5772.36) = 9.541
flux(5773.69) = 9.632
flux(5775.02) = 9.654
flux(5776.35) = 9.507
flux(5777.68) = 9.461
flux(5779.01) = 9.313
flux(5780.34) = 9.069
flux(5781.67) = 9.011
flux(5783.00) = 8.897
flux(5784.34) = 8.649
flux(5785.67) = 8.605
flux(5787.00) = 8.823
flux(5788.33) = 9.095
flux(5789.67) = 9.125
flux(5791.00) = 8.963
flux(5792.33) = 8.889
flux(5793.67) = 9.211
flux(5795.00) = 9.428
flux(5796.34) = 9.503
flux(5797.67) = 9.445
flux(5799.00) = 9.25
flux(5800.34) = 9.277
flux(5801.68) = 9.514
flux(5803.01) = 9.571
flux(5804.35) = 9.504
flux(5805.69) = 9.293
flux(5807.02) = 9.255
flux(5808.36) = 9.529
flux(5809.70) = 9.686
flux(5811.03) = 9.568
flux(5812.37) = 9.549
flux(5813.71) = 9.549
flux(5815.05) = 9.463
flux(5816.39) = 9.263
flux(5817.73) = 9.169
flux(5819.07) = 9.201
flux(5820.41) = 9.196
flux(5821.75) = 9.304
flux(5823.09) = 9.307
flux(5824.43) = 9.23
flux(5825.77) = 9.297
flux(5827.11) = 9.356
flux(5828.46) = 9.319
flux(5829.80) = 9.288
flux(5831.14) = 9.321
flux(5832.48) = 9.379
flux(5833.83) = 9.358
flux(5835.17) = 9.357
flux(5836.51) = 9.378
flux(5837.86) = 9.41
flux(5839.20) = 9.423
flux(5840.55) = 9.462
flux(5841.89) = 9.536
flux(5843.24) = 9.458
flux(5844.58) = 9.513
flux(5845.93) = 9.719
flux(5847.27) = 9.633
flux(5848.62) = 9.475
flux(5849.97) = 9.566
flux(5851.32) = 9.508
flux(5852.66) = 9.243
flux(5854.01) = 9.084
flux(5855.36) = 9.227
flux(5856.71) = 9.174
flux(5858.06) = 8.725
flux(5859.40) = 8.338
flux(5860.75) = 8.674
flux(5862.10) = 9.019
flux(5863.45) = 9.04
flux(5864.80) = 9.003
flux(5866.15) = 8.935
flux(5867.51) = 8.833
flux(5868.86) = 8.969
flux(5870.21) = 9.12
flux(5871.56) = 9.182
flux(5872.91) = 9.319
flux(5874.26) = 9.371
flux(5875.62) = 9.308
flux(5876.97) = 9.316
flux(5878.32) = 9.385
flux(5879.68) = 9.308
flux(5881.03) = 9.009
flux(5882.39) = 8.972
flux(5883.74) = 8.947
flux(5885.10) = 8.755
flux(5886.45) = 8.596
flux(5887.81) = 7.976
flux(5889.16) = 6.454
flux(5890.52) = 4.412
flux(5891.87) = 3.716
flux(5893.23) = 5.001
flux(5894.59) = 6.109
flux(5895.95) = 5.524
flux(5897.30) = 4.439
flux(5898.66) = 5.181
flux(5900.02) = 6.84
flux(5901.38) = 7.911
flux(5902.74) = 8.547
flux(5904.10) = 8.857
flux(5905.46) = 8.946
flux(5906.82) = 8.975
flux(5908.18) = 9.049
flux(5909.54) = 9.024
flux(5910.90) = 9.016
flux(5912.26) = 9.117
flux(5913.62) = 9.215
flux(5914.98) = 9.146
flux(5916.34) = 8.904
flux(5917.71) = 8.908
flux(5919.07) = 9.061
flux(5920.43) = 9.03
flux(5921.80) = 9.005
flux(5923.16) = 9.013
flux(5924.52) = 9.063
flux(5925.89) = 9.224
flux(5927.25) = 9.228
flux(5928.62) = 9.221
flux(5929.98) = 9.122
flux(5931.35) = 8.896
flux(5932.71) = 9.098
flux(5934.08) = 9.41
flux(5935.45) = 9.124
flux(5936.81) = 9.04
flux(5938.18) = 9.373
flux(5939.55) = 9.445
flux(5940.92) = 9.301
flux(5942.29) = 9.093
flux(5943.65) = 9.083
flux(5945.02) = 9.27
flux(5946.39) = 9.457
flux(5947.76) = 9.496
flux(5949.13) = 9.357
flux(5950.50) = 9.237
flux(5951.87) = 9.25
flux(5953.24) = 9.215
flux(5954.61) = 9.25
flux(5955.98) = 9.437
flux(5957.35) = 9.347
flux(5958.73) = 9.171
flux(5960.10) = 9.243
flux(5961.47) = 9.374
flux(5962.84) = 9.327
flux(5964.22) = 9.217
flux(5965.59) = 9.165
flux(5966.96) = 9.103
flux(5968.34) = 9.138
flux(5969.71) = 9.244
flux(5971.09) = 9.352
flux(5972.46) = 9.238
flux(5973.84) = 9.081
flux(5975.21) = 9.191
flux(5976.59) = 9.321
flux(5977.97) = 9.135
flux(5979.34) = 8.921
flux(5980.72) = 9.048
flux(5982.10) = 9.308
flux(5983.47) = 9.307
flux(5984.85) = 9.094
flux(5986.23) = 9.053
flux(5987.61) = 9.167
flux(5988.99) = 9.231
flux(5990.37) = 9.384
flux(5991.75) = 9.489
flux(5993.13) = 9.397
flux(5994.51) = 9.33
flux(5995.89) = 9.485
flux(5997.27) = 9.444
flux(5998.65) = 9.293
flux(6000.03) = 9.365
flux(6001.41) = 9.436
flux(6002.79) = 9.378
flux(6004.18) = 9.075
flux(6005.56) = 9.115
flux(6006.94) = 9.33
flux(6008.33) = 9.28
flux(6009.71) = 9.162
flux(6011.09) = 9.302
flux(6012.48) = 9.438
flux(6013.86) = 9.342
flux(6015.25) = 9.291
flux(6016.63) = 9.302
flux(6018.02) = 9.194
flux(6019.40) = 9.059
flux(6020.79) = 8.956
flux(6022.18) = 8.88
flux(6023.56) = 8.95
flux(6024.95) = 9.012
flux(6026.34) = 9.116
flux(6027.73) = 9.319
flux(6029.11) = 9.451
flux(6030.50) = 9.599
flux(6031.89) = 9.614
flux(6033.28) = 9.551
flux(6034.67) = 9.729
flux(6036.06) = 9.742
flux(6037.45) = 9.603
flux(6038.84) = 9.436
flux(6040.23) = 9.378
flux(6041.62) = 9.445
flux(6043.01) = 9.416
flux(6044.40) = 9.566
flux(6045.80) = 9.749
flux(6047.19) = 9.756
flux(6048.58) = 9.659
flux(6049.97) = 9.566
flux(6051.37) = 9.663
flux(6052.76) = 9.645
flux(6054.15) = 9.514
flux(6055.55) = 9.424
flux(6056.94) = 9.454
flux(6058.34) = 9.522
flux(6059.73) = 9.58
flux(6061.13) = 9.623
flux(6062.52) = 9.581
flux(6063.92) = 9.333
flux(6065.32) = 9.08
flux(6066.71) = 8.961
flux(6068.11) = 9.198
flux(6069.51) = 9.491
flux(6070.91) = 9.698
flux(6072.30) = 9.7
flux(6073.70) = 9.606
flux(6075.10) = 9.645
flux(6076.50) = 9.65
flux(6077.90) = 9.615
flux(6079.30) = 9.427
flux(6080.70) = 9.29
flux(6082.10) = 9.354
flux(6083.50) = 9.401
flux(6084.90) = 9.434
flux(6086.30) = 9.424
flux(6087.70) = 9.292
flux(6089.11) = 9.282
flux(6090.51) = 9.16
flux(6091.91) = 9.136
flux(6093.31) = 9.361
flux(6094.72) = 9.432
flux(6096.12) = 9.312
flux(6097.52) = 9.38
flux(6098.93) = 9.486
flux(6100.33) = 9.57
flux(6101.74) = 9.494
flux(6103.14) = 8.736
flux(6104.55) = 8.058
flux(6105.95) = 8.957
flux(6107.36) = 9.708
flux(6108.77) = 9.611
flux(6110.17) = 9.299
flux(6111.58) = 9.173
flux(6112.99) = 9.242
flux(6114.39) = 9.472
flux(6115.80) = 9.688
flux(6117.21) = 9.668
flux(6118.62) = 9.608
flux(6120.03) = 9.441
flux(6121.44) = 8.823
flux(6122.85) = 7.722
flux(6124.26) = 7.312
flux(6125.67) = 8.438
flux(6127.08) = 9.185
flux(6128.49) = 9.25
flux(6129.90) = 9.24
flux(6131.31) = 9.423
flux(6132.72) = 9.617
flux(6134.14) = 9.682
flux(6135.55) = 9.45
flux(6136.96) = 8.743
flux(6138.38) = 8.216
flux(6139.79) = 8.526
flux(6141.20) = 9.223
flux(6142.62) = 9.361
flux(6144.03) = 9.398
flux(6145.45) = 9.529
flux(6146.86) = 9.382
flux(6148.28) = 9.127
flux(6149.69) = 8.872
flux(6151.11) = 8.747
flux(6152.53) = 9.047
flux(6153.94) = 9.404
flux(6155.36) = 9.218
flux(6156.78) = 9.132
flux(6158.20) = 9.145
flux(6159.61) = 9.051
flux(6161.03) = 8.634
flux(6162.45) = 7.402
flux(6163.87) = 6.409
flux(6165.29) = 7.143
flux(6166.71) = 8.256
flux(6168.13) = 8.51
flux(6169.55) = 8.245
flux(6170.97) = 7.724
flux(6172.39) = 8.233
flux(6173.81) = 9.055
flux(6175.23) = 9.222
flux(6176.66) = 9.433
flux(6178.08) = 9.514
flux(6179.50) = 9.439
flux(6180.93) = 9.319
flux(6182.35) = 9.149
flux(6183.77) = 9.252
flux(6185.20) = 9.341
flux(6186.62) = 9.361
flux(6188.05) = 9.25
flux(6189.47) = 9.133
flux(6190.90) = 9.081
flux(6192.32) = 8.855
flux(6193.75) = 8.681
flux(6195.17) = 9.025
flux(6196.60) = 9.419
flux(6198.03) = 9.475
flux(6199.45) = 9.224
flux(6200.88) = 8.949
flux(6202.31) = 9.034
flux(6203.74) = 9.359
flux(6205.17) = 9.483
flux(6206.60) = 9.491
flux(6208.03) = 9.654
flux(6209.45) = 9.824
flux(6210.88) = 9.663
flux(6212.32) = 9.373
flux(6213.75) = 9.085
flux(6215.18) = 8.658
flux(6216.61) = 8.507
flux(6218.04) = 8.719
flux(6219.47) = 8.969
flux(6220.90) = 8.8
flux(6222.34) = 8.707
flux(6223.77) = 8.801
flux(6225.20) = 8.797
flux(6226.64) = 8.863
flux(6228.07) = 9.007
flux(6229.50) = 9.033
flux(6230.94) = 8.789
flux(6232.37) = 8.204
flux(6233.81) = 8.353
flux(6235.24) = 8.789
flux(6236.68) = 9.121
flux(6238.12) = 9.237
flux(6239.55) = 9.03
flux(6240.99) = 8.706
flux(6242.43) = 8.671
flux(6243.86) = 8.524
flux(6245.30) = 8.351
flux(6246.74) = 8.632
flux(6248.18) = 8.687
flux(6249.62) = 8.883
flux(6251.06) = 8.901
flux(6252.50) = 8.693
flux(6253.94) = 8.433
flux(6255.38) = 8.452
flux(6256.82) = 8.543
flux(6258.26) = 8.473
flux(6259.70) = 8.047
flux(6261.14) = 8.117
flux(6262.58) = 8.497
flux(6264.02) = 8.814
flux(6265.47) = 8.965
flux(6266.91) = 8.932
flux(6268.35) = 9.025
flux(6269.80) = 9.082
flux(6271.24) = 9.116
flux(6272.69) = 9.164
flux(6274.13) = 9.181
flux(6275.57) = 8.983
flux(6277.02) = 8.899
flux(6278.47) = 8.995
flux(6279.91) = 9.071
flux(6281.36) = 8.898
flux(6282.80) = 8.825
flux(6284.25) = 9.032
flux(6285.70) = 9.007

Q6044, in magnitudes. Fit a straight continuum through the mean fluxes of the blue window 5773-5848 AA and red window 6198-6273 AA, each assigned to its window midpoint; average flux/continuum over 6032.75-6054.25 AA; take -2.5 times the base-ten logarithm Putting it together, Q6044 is -0.060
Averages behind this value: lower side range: 9.32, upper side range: 8.87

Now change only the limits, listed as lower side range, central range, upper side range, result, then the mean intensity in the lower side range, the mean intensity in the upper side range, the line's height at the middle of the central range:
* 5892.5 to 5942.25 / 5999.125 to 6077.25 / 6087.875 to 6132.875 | -0.061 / 8.46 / 9.16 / 8.9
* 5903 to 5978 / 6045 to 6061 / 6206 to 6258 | -0.063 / 9.17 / 8.85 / 9.05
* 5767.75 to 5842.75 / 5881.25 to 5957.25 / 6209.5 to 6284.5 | 0.090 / 9.32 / 8.82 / 9.19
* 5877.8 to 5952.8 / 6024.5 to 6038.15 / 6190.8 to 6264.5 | -0.106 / 8.44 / 8.87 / 8.6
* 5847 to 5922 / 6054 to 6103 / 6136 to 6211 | -0.076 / 8.41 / 8.97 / 8.78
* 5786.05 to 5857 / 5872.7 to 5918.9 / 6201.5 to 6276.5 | 0.161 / 9.35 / 8.87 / 9.26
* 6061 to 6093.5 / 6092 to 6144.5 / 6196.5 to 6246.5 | 0.017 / 9.4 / 8.98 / 9.28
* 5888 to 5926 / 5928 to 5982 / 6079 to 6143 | -0.143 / 7.76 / 9.17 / 8.09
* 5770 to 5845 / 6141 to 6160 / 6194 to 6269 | -0.027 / 9.32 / 8.88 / 8.96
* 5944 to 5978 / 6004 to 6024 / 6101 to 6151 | 0.003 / 9.26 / 9.1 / 9.21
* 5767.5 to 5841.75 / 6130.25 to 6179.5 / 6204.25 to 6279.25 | 0.014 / 9.32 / 8.86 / 8.95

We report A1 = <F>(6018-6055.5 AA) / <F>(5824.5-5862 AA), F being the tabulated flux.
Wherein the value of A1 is 1.01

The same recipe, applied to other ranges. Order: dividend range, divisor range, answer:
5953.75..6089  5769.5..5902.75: 1.06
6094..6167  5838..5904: 1.07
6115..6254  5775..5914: 1.01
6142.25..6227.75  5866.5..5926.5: 1.09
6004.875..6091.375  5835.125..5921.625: 1.10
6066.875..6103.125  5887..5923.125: 1.23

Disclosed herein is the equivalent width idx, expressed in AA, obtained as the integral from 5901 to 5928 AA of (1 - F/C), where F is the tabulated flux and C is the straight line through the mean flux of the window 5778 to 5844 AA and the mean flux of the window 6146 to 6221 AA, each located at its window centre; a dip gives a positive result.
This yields 0.7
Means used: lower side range 9.29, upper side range 8.96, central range 8.97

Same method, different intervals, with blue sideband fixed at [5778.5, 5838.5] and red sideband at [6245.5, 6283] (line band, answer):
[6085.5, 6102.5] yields -0.8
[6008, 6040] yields -1.0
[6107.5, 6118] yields -0.6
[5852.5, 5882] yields 0.4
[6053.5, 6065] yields -0.6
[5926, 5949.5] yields -0.3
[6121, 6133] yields 0.2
